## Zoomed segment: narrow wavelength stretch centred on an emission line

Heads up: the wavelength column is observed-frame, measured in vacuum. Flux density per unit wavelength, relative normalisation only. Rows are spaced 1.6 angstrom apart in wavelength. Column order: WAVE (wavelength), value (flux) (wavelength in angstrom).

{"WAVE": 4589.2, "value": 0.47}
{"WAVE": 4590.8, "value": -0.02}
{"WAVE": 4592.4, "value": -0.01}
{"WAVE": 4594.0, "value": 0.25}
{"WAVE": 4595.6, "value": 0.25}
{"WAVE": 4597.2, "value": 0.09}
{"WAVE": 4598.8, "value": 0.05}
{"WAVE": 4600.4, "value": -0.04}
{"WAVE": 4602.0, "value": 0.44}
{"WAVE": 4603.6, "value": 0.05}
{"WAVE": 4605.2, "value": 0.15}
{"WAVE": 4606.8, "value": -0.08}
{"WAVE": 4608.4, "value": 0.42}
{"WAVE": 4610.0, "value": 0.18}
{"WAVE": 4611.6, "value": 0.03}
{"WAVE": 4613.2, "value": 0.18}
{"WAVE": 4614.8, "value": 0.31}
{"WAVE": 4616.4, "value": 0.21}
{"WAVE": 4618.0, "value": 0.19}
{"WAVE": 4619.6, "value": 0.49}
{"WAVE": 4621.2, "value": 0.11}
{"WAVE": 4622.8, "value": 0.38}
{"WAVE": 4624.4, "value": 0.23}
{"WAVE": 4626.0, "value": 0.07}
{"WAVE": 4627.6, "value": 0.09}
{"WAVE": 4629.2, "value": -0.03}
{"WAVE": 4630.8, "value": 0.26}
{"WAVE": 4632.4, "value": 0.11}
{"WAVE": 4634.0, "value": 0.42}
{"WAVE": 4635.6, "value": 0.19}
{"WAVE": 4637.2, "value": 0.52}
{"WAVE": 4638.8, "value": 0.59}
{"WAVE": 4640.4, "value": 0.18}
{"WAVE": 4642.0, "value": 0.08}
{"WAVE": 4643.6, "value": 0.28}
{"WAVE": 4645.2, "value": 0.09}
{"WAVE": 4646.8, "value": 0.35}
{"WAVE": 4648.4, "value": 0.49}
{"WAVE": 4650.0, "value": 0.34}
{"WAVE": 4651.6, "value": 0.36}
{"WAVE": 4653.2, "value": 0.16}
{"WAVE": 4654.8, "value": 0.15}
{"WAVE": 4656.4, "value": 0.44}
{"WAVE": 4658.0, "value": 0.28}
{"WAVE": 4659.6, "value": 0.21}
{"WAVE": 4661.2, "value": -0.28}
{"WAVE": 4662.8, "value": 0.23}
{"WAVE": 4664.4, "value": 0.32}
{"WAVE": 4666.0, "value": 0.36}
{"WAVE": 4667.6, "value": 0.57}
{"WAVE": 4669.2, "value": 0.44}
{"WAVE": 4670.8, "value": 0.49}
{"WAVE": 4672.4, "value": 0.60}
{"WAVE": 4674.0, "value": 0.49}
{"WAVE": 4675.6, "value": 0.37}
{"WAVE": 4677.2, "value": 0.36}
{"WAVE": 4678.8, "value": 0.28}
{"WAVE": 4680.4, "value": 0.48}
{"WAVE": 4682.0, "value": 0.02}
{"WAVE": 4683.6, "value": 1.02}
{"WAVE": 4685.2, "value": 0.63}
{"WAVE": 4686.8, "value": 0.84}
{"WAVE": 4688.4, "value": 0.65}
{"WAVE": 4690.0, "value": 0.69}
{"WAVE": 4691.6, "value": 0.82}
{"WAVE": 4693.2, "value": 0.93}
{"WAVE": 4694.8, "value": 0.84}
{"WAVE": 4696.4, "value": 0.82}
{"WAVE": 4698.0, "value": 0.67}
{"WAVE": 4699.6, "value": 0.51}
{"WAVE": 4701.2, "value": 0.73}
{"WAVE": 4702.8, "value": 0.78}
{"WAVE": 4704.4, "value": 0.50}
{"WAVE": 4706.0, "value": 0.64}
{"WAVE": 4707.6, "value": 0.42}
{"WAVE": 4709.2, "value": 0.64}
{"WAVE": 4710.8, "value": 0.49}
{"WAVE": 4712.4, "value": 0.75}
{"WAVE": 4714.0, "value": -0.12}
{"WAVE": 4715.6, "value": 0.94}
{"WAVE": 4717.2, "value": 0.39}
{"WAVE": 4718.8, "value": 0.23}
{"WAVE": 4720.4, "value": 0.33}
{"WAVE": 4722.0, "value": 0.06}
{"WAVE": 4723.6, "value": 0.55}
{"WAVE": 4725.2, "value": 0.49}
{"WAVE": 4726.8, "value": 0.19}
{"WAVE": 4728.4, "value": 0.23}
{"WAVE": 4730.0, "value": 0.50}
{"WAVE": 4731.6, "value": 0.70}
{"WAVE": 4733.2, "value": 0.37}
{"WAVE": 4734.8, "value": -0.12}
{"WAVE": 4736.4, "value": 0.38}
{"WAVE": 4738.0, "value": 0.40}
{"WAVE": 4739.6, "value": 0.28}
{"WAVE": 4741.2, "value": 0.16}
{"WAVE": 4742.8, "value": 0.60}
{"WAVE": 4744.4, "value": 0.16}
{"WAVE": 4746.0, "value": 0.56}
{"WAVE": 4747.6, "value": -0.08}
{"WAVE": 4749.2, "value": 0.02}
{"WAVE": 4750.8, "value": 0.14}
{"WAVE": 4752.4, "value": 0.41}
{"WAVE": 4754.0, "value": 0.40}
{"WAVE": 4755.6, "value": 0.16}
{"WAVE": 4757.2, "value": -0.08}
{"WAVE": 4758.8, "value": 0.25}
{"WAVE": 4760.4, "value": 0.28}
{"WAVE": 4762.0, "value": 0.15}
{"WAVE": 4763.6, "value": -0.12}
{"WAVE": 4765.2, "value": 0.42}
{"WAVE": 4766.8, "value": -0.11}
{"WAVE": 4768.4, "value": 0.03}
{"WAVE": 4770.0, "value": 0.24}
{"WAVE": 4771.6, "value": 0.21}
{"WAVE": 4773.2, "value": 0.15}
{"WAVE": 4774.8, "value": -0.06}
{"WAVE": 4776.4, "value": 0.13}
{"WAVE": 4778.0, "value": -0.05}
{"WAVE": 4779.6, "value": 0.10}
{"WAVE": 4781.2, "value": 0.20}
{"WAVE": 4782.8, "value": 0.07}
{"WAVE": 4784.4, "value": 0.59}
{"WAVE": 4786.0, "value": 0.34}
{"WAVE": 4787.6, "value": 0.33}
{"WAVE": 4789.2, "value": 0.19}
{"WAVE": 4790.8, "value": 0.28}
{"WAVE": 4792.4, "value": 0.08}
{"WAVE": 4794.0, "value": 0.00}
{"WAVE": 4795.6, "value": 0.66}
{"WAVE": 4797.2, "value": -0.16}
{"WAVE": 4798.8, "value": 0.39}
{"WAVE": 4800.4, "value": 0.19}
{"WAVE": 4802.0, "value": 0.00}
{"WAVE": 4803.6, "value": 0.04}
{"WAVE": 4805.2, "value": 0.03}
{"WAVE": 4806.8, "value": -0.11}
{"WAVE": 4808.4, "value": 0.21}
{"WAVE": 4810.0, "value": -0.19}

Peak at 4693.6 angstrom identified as C IV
